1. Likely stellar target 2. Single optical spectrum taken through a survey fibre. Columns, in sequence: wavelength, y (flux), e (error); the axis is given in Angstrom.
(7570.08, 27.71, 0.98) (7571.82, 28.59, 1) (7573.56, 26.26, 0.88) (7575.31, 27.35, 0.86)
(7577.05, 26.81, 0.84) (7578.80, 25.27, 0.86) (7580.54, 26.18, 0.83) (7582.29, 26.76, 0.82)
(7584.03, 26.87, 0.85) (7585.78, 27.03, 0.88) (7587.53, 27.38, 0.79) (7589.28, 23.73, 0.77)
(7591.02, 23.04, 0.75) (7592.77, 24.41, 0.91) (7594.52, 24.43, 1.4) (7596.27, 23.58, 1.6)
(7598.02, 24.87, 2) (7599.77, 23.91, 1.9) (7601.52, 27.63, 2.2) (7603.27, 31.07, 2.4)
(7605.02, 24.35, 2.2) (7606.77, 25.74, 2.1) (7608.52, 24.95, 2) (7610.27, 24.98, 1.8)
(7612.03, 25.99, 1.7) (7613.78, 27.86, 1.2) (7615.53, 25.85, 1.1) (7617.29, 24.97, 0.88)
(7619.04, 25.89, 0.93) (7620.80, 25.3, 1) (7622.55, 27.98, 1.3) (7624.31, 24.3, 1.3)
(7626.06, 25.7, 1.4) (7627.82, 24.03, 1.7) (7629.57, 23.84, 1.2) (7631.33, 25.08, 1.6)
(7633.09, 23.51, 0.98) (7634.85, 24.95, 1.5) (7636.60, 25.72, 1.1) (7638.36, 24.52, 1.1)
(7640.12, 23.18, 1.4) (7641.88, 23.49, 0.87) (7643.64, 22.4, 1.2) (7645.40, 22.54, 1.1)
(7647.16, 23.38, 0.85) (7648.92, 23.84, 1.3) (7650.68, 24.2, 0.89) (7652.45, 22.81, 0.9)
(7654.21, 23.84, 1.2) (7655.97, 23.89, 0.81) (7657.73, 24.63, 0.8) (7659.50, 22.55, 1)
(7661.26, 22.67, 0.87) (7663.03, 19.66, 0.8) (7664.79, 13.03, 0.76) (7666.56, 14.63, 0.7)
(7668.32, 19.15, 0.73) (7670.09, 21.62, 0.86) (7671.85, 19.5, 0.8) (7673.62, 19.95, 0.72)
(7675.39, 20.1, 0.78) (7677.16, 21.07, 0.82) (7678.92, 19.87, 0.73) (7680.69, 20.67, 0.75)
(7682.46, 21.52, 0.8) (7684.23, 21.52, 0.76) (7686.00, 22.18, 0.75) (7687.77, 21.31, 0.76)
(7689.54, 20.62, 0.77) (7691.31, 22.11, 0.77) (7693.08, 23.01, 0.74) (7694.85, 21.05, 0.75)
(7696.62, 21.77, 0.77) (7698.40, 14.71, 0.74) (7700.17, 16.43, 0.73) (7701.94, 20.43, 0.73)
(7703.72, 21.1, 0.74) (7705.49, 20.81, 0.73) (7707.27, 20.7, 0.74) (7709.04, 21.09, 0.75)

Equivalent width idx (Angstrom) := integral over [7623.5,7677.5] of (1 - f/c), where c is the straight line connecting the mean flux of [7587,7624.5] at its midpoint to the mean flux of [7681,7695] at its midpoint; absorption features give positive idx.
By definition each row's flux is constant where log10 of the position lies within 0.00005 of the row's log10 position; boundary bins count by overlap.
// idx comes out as 2.5 Angstrom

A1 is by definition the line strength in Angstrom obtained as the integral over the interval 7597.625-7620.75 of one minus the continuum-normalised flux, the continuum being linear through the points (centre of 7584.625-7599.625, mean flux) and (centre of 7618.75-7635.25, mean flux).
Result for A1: -1.0 Angstrom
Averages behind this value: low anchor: 24.8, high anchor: 25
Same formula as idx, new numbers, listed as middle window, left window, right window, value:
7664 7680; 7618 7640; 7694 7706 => 2.04 Angstrom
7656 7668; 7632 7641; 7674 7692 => 1.48 Angstrom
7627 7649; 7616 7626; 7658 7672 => -0.64 Angstrom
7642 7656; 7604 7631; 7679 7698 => 0.17 Angstrom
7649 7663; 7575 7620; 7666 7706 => -0.73 Angstrom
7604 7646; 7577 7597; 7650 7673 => -3.29 Angstrom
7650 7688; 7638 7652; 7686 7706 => 1.84 Angstrom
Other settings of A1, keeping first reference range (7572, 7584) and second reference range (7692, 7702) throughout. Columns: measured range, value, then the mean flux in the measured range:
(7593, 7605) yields -0.2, 25.7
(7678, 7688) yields -0.4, 21.2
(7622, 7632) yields -0.6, 25.1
